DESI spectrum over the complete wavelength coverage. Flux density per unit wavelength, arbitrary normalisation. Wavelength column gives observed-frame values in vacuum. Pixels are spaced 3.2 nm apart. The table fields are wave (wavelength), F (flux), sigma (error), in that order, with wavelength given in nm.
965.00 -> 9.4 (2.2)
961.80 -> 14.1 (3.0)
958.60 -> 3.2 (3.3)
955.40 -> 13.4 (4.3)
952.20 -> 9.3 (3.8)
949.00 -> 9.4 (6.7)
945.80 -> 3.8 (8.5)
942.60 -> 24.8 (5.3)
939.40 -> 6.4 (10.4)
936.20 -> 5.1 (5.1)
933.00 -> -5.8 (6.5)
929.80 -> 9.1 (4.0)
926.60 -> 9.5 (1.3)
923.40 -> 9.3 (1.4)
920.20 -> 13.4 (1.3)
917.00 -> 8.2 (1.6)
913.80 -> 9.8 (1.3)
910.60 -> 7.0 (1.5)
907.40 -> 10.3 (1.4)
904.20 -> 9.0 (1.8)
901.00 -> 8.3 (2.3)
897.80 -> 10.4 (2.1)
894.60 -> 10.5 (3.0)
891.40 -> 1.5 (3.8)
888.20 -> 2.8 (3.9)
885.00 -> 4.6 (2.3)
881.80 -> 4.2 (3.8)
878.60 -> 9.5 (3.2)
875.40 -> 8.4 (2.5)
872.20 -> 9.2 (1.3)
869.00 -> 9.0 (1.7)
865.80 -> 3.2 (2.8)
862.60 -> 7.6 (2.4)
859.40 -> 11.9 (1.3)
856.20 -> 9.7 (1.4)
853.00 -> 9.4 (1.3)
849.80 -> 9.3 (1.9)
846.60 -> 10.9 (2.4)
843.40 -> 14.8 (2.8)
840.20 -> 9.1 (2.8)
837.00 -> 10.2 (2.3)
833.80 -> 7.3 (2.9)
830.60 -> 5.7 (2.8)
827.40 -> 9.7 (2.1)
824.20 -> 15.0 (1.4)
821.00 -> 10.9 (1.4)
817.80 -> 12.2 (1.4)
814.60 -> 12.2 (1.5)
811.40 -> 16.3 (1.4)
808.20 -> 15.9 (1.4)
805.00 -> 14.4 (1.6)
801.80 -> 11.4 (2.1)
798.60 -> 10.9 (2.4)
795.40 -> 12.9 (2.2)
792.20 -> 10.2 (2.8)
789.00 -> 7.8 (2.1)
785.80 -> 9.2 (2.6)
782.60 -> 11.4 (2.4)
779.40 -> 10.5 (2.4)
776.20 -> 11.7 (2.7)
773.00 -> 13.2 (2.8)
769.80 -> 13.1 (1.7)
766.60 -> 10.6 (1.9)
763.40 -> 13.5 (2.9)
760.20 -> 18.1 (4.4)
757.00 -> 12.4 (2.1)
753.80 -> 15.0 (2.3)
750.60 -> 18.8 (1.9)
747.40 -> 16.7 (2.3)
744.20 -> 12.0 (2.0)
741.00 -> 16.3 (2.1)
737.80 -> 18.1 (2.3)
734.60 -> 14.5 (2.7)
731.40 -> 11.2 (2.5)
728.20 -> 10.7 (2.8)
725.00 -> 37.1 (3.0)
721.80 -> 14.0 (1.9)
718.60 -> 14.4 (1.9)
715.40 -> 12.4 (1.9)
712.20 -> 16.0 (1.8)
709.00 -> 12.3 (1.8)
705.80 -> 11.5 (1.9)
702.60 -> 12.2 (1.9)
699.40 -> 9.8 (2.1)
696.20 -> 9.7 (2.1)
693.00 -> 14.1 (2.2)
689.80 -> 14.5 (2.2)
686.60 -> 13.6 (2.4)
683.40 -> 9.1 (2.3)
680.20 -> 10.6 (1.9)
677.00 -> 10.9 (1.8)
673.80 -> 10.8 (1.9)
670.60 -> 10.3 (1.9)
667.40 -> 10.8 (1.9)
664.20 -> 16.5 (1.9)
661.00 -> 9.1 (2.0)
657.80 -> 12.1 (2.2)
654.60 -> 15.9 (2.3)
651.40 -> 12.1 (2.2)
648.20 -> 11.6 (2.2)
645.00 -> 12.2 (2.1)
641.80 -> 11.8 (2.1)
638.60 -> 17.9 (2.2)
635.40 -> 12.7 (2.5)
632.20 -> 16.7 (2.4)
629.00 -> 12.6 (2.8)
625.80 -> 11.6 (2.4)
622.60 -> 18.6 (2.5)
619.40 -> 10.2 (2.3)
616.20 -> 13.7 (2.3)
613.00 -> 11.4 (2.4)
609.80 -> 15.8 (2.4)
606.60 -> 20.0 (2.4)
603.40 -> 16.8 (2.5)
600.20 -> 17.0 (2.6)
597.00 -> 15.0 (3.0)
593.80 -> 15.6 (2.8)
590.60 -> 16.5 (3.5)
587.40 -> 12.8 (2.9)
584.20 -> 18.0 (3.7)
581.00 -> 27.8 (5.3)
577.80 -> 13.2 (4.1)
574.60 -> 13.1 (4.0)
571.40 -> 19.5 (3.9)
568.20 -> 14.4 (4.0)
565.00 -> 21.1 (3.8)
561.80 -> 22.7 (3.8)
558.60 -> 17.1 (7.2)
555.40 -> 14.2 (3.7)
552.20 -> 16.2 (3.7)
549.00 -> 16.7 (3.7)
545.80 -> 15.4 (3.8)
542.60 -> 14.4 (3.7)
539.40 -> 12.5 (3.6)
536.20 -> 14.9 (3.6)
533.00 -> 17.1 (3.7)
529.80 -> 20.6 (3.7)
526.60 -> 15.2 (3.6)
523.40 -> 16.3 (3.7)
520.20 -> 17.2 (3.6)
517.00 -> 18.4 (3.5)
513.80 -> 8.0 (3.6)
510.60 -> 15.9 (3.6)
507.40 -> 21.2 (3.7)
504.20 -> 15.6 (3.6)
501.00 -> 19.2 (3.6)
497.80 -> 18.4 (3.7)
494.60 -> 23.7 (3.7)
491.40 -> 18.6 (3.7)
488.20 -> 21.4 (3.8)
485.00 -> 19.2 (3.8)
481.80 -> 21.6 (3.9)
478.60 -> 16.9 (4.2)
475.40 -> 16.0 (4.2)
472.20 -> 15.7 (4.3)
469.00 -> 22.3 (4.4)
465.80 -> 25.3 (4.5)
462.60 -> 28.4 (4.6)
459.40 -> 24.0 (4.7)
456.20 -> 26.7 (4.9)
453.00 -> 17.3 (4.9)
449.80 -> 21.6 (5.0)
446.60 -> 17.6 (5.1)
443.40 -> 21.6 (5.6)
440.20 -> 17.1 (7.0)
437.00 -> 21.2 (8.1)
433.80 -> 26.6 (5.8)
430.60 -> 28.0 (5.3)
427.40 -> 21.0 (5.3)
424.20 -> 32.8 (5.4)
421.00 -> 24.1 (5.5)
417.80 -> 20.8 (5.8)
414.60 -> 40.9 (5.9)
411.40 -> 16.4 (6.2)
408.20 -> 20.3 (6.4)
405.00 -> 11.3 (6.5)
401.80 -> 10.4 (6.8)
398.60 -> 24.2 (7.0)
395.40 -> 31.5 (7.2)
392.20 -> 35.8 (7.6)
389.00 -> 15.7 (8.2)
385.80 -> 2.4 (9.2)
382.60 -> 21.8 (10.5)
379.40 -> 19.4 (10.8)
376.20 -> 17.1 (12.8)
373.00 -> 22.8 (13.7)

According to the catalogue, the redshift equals 0.94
